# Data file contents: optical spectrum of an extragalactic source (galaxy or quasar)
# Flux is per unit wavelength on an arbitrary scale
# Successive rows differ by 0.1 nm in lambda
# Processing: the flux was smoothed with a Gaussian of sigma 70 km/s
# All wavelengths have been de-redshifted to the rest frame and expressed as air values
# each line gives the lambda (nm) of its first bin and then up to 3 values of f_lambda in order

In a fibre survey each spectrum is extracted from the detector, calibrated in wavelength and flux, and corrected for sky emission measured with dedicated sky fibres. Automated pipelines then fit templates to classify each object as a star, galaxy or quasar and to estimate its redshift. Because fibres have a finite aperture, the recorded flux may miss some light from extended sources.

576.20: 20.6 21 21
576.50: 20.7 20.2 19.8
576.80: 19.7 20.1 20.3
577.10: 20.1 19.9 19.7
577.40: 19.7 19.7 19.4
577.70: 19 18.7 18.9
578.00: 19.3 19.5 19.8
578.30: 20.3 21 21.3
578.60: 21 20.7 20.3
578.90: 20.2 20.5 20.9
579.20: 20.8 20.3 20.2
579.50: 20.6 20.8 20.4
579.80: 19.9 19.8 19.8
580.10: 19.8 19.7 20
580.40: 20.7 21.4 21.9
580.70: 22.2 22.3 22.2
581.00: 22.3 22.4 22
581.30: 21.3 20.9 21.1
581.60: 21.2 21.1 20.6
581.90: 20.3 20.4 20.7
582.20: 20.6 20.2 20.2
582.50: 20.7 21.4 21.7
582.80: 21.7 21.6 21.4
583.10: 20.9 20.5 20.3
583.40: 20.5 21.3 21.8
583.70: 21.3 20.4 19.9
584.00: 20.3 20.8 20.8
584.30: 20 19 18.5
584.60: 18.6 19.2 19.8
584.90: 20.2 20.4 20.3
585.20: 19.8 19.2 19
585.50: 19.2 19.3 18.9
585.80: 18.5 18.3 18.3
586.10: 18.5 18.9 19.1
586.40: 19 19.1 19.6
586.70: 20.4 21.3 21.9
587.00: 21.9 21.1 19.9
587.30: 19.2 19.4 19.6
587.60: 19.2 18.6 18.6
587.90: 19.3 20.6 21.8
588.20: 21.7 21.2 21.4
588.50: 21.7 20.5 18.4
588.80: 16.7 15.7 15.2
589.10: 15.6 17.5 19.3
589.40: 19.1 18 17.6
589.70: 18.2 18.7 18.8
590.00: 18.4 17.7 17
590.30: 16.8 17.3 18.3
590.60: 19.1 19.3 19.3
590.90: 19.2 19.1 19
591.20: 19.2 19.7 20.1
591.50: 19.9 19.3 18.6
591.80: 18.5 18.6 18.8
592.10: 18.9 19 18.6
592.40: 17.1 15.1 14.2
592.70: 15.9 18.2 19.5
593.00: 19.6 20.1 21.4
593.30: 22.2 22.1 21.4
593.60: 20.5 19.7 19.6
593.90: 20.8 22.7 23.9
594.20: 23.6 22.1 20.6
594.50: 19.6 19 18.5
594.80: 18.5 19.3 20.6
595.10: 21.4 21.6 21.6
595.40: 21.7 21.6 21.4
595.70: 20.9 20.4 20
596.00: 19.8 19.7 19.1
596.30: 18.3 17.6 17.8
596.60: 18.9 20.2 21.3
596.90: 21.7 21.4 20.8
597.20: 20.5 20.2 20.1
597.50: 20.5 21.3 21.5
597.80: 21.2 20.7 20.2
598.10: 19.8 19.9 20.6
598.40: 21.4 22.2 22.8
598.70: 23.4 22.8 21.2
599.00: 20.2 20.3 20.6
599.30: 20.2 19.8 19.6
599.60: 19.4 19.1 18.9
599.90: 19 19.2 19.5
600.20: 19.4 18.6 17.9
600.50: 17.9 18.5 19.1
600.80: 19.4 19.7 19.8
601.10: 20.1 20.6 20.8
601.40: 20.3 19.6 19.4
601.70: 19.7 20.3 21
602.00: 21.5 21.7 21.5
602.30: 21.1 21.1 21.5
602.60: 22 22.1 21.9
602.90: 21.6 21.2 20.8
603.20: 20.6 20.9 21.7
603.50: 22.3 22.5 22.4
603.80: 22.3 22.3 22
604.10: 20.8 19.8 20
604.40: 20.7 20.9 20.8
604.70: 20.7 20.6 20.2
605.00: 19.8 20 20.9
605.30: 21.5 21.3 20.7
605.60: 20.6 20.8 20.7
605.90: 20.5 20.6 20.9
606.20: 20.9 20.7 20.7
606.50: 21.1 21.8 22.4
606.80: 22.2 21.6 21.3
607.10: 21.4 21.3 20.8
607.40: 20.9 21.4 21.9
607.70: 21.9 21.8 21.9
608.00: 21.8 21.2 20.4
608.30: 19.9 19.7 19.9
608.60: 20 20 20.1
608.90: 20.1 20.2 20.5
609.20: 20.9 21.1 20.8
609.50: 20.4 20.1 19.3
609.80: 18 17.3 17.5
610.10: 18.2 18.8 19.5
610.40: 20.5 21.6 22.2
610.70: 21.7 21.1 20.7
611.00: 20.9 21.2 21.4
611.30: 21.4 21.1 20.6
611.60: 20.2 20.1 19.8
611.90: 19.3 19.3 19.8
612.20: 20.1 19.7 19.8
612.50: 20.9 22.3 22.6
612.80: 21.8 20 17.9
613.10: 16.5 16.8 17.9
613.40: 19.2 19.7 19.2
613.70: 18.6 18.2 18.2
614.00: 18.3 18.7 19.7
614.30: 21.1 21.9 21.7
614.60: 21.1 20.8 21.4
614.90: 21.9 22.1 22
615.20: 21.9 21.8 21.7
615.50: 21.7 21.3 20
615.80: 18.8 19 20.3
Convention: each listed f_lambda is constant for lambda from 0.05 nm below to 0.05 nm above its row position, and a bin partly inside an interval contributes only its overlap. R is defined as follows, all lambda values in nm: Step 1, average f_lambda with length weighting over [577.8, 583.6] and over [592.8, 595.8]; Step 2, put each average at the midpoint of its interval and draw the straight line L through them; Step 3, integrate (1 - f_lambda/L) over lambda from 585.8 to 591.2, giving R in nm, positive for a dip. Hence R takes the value 0.46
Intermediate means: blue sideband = 20.8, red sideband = 20.8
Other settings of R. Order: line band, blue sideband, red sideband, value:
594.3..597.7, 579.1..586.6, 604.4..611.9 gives 0.05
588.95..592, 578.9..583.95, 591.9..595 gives 0.24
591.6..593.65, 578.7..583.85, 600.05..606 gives 0.18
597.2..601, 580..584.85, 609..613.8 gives 0.03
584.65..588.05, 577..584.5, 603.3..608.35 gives 0.19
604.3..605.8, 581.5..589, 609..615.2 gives -0.04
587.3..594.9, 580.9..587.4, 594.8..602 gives 0.41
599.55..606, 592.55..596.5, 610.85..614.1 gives -0.17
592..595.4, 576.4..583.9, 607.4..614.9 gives 0.08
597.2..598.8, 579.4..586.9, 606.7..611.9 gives -0.05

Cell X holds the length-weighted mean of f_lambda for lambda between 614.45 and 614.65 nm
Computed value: 21.4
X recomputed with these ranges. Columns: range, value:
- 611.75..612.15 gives 19.6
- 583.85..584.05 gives 20.1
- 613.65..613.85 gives 18.4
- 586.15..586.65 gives 19.1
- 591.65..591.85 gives 18.6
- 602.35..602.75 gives 21.7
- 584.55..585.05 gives 19.6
